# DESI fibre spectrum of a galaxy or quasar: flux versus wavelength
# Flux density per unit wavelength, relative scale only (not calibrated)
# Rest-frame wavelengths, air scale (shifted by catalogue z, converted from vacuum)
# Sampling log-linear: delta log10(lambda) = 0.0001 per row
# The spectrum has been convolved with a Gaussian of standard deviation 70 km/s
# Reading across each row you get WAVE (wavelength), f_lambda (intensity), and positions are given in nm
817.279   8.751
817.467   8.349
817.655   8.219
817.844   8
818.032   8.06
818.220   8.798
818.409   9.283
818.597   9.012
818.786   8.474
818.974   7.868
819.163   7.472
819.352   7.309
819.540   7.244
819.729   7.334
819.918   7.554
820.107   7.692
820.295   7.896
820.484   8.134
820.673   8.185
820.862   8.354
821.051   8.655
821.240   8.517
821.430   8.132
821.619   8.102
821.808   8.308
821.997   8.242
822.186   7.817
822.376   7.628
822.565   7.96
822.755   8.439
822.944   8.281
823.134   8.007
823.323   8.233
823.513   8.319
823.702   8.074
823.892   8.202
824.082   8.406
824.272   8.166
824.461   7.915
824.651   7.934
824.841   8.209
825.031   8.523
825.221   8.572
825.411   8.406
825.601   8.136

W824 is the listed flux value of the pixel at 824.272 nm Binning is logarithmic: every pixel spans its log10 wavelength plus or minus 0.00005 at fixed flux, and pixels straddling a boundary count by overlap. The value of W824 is 8.166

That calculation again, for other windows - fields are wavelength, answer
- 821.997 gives 8.242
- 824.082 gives 8.406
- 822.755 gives 8.439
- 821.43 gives 8.132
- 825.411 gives 8.406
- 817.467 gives 8.349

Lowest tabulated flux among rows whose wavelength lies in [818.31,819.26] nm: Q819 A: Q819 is 7.472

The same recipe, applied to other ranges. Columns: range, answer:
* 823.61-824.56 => 7.915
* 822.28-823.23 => 7.628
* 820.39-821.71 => 8.102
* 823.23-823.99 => 8.074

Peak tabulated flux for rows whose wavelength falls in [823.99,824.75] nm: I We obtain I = 8.406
